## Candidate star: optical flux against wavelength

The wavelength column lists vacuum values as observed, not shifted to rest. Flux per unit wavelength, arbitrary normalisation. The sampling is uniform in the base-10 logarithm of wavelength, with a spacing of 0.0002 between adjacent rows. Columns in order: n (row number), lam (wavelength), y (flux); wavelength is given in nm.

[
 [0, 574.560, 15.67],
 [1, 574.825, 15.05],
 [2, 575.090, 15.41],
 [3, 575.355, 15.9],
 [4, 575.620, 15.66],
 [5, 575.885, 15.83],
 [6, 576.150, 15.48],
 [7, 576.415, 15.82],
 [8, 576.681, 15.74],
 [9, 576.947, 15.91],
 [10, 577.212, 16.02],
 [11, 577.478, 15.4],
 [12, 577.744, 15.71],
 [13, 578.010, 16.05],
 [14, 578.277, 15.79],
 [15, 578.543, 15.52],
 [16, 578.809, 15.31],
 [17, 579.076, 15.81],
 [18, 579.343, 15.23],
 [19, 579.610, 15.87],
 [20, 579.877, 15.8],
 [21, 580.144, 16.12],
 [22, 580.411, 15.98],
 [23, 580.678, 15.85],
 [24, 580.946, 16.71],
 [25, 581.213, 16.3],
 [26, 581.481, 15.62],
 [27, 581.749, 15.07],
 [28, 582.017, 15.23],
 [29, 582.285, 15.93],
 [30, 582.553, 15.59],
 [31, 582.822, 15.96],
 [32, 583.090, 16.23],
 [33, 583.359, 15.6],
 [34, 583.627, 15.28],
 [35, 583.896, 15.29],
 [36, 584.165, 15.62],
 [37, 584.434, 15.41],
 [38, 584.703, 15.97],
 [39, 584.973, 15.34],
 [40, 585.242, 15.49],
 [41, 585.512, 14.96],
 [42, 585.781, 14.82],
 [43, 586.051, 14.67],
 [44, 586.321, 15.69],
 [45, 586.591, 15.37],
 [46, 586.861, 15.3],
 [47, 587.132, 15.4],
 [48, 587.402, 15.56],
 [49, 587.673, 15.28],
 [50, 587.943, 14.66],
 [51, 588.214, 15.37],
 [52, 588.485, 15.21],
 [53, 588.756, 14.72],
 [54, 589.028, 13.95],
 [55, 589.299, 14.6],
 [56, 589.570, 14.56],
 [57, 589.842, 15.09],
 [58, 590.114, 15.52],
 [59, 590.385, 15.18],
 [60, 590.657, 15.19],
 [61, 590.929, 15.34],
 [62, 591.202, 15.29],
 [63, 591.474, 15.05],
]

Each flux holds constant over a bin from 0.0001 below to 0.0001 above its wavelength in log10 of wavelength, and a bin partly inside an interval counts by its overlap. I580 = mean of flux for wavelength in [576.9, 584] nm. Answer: 15.7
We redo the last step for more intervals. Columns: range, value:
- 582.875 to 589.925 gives 15.2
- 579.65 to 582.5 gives 15.9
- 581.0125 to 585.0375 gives 15.7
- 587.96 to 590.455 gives 14.9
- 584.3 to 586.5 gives 15.3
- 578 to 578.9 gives 15.6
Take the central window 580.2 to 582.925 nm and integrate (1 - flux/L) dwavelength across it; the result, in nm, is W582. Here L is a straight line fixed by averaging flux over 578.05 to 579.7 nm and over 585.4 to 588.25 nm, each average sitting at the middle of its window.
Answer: -0.07 nm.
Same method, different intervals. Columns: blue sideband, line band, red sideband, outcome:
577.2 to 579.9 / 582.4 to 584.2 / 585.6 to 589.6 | -0.039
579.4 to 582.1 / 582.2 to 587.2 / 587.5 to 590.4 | -0.020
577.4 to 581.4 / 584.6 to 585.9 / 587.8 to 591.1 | 0.001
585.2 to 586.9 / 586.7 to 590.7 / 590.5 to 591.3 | 0.046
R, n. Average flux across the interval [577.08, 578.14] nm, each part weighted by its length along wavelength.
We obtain 15.8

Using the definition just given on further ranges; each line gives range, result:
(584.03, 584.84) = 15.7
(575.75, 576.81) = 15.7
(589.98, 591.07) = 15.3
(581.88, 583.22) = 15.8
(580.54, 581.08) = 16.3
